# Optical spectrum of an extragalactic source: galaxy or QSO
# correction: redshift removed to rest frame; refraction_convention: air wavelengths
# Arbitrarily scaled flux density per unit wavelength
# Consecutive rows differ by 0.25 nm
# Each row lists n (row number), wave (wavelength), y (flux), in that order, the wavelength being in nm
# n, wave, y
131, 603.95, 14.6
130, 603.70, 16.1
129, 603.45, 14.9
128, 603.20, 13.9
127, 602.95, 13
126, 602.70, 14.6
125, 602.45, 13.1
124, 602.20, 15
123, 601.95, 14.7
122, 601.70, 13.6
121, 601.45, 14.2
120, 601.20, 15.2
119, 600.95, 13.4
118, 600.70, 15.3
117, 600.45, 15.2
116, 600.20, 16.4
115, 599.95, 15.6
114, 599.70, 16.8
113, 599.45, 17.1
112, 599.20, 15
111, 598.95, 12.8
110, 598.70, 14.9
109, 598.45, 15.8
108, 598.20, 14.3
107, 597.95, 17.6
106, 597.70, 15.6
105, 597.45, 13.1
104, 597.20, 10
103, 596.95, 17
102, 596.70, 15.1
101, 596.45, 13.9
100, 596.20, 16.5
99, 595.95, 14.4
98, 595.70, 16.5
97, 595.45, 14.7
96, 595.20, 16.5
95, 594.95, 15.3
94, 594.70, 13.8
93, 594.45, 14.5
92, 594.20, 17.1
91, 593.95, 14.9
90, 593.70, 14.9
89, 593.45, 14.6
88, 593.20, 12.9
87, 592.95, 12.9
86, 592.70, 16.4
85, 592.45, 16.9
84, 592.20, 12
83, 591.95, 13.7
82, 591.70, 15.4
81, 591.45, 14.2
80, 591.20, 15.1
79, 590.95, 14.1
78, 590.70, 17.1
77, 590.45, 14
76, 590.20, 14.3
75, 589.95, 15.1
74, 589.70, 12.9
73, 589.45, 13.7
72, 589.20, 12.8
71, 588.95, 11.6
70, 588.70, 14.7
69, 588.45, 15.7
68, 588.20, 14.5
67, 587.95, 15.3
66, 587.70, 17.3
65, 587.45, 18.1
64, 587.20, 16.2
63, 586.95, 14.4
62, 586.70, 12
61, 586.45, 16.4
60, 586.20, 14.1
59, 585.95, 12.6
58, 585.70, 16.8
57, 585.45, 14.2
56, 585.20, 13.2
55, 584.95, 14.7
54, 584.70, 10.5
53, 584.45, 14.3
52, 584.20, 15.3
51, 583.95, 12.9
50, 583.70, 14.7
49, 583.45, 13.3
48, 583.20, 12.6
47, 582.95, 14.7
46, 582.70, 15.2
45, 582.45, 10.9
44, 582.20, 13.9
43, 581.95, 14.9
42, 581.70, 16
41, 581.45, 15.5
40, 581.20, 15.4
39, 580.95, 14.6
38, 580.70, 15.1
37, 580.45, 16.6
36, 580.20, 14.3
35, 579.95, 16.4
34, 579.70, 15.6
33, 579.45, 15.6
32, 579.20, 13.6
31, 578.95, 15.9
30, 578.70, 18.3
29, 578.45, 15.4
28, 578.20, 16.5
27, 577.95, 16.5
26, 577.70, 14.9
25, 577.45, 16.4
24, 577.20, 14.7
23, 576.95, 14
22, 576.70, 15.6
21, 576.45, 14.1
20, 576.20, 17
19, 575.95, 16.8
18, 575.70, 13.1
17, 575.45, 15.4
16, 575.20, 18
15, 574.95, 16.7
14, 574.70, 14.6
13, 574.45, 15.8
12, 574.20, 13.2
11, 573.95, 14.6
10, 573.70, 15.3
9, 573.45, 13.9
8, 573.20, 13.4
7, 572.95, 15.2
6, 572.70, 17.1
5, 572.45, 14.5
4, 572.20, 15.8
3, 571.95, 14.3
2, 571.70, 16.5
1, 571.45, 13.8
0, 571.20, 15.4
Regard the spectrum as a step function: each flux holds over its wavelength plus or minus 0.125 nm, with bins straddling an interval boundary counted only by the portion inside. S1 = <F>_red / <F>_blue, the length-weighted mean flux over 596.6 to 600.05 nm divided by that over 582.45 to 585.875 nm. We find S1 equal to 1.08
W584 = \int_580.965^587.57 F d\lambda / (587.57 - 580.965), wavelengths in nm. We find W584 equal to 14.3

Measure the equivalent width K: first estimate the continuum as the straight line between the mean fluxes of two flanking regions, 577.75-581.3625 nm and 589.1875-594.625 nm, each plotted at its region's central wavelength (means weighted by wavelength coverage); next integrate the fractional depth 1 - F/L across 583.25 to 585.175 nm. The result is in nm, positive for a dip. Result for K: 0.208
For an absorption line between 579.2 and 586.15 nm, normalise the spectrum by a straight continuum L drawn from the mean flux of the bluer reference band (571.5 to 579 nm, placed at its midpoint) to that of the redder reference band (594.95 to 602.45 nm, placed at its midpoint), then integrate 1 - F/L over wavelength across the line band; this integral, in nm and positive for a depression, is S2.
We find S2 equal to 0.400 nm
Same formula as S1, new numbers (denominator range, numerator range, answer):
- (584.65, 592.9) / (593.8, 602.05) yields 1.03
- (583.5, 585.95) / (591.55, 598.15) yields 1.06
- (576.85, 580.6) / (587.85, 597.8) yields 0.93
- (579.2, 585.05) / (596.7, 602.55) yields 1.03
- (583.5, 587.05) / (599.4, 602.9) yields 1.07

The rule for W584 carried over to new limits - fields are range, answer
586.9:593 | 14.8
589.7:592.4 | 14.5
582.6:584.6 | 14.1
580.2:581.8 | 15.4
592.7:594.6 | 14.7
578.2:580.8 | 15.7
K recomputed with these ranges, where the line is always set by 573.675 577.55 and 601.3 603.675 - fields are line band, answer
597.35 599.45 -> -0.097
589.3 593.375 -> 0.072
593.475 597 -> -0.194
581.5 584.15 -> 0.182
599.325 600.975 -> -0.175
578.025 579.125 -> -0.086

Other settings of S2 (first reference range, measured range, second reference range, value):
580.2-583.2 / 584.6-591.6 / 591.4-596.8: 0.13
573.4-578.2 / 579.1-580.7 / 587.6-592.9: -0.02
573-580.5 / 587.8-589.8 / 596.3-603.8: 0.15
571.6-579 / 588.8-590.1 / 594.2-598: 0.16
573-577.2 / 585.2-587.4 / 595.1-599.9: 0.07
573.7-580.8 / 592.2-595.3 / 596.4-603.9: 0.01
